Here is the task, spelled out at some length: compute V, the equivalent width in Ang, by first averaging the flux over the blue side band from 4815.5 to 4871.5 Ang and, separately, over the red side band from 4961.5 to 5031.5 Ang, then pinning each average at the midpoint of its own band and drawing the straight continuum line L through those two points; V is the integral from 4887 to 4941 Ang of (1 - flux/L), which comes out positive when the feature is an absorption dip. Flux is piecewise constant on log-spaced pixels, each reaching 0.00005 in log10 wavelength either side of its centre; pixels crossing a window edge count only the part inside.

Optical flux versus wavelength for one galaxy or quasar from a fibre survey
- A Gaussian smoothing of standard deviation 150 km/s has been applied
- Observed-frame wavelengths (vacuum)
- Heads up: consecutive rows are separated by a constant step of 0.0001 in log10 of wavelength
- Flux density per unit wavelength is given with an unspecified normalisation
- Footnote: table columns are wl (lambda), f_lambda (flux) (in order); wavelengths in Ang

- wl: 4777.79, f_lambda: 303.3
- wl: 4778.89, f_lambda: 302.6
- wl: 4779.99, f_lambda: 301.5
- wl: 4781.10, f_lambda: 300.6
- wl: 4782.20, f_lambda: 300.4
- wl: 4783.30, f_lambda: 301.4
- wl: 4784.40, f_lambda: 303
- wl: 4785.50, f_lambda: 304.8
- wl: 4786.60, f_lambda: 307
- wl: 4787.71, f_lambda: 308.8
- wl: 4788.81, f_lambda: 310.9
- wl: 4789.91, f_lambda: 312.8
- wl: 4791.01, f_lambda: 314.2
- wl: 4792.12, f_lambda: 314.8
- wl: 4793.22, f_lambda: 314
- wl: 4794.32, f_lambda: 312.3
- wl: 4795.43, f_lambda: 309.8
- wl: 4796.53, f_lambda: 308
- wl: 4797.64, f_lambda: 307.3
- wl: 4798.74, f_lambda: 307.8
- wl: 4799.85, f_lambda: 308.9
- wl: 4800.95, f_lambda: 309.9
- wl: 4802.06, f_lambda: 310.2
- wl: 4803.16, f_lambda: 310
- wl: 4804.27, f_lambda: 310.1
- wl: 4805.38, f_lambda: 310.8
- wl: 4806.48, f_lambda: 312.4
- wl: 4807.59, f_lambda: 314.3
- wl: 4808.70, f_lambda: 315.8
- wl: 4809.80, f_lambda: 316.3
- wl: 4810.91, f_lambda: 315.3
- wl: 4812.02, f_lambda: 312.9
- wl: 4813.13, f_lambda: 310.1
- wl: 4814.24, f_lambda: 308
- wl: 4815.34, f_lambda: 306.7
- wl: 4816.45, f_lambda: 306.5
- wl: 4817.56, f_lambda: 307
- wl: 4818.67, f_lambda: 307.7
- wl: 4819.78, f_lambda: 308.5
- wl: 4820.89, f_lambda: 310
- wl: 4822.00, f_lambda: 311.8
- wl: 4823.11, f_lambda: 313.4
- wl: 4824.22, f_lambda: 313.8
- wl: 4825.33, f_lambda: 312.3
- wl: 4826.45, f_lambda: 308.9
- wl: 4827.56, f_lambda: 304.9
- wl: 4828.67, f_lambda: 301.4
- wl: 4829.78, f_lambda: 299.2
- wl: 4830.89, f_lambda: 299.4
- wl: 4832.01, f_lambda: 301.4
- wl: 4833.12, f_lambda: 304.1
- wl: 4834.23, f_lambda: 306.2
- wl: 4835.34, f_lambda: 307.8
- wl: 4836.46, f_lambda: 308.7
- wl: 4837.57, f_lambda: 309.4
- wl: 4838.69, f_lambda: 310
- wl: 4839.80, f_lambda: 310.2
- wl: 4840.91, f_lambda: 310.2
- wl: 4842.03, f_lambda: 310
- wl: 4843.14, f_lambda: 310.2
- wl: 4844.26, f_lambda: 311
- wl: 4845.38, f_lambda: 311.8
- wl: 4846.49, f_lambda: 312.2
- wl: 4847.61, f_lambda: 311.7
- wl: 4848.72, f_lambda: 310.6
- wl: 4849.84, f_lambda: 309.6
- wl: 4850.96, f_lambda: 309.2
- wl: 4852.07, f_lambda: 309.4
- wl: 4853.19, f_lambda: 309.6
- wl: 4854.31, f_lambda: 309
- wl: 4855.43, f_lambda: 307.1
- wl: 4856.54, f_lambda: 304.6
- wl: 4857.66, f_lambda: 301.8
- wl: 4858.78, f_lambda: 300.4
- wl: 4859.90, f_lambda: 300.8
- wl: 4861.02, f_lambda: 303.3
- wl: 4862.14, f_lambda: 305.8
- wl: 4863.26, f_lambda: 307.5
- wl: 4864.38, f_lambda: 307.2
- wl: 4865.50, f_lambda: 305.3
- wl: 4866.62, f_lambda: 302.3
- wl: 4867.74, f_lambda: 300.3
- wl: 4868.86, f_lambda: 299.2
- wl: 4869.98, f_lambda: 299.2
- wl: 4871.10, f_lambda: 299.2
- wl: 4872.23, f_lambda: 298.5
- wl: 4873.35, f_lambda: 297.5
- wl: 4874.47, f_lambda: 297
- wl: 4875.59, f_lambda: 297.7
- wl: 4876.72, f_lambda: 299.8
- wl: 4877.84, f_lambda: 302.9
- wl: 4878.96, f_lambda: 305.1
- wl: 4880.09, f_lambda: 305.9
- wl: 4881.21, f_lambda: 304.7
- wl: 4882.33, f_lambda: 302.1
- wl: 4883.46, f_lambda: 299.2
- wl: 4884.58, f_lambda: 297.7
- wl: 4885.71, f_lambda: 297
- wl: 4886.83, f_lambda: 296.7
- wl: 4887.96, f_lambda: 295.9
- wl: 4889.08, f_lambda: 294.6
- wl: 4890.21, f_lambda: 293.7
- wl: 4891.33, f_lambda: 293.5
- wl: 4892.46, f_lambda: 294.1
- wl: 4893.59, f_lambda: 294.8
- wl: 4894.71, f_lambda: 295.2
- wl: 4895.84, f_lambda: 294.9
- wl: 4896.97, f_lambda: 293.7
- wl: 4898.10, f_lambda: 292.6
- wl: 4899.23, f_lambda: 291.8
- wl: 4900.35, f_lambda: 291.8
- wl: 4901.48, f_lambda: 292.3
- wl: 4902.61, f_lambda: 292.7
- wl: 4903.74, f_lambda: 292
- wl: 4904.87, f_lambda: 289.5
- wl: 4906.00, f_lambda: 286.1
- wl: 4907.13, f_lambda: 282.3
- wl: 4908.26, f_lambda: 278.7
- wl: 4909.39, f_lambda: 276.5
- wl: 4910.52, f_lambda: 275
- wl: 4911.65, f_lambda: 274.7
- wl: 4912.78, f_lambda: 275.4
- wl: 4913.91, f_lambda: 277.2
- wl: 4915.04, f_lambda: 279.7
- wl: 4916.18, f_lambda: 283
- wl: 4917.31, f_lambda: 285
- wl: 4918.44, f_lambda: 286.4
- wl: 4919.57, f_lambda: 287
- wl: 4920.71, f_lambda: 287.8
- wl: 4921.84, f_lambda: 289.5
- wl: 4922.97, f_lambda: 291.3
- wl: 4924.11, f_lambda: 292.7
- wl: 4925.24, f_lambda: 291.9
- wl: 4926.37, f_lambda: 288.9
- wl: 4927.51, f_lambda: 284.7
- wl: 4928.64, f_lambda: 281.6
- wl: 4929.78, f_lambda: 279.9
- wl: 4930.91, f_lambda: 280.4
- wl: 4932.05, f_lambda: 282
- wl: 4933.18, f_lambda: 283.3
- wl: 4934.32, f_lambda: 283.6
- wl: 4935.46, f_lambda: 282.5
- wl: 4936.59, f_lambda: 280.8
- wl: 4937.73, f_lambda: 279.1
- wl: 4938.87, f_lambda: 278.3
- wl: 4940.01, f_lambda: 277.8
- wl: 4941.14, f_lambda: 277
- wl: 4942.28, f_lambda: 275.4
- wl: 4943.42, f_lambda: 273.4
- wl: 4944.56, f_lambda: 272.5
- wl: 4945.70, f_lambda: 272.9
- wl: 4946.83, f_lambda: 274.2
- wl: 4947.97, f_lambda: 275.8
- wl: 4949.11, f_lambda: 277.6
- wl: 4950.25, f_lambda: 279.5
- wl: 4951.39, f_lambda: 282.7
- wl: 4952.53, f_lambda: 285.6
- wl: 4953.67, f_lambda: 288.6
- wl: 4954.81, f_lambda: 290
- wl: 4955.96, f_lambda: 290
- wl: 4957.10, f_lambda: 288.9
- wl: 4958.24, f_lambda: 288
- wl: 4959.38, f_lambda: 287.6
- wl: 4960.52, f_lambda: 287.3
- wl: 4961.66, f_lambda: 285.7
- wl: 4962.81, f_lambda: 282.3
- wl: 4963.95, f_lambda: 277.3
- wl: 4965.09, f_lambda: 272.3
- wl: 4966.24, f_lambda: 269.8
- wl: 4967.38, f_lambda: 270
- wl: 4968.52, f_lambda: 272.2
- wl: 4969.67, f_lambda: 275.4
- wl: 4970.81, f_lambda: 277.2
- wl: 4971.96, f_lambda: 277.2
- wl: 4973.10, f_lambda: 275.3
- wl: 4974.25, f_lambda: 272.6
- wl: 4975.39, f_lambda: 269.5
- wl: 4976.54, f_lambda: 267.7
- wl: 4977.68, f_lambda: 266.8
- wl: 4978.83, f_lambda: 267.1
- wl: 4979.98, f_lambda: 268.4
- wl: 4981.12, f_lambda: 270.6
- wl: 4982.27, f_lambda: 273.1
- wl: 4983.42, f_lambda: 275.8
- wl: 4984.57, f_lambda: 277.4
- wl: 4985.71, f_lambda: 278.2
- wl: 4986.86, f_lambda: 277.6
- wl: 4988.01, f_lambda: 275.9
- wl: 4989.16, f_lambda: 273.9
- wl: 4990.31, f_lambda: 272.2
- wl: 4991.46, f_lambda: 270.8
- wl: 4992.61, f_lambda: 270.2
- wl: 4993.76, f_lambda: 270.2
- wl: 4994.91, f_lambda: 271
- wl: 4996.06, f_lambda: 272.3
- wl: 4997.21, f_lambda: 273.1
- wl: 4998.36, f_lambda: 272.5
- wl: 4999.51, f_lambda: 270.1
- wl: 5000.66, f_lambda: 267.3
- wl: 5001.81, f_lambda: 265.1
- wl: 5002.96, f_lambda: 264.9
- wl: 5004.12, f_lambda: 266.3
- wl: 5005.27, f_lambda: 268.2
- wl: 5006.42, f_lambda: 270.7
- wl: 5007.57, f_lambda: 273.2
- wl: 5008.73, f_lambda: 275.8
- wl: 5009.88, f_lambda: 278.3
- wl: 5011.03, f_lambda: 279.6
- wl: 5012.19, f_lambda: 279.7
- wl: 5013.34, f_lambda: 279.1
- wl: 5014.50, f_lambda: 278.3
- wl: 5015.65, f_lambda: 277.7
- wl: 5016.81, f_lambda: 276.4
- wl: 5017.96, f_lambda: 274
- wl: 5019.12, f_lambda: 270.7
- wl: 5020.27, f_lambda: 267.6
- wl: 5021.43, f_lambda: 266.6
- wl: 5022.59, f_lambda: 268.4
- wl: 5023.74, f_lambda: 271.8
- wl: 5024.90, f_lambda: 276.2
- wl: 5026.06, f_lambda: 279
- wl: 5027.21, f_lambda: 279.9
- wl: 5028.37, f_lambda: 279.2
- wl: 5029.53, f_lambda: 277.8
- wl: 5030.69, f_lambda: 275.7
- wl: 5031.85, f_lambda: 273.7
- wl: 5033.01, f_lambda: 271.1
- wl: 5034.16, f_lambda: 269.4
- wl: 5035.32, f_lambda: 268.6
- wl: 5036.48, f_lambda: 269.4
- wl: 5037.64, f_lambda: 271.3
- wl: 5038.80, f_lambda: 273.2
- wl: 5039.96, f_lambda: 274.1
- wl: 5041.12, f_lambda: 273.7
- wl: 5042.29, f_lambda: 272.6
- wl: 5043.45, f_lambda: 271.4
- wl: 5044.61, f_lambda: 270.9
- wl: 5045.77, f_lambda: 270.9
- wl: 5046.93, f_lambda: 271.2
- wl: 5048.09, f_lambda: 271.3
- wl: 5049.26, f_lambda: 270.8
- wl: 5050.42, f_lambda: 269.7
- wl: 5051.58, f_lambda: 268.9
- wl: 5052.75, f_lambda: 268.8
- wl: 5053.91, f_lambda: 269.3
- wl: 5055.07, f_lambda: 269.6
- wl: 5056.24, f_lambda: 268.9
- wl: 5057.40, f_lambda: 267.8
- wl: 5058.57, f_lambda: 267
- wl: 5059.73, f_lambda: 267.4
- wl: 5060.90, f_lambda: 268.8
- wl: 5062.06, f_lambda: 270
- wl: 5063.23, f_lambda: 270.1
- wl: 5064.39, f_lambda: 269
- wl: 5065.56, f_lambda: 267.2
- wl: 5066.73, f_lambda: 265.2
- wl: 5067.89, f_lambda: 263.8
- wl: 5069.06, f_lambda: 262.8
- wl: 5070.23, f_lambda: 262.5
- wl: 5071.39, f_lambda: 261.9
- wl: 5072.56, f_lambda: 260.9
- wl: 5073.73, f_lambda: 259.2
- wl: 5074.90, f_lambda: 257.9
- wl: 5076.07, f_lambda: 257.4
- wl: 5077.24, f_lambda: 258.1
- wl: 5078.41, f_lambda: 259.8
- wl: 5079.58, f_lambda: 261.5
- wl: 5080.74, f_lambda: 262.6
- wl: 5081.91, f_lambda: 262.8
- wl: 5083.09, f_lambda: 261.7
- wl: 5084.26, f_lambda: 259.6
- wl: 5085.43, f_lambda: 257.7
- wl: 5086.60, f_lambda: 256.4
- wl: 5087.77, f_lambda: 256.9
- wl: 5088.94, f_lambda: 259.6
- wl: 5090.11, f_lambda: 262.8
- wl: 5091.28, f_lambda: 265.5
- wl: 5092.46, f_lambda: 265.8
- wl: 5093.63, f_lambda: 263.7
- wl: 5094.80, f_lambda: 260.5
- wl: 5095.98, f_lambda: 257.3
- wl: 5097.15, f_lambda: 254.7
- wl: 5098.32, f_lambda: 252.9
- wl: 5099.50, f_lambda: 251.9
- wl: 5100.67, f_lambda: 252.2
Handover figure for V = 0.9 Ang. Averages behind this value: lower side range 307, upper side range 273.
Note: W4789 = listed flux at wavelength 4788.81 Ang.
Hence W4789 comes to 310.9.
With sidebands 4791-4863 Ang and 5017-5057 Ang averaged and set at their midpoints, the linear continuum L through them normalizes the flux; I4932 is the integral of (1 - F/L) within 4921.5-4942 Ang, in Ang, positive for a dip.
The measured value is 0.5 Ang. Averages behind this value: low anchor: 309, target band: 283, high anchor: 272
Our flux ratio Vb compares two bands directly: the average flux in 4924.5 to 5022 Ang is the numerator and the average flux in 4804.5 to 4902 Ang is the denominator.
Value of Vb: 0.91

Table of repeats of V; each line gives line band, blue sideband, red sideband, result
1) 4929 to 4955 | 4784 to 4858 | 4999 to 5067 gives 0.7 Ang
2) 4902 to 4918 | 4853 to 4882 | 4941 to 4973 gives 0.5 Ang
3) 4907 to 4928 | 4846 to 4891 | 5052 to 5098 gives 0.7 Ang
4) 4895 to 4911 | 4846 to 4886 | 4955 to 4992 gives 0.3 Ang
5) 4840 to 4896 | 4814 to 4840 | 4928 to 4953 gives -1.1 Ang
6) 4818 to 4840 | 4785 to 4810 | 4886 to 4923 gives -0.2 Ang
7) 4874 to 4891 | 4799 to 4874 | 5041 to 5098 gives 0.0 Ang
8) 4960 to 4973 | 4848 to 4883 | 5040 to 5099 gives 0.3 Ang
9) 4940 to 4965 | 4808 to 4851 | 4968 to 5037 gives 0.2 Ang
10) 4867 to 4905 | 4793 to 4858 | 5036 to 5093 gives 0.2 Ang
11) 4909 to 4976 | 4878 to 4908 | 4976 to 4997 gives 0.5 Ang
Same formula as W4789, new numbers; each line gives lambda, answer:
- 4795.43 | 309.8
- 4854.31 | 309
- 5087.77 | 256.9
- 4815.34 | 306.7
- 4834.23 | 306.2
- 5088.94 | 259.6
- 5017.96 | 274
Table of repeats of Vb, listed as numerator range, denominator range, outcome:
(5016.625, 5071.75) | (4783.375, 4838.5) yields 0.88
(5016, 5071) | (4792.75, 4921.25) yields 0.90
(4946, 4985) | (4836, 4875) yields 0.91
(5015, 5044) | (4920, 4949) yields 0.97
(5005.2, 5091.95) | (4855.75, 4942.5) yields 0.92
